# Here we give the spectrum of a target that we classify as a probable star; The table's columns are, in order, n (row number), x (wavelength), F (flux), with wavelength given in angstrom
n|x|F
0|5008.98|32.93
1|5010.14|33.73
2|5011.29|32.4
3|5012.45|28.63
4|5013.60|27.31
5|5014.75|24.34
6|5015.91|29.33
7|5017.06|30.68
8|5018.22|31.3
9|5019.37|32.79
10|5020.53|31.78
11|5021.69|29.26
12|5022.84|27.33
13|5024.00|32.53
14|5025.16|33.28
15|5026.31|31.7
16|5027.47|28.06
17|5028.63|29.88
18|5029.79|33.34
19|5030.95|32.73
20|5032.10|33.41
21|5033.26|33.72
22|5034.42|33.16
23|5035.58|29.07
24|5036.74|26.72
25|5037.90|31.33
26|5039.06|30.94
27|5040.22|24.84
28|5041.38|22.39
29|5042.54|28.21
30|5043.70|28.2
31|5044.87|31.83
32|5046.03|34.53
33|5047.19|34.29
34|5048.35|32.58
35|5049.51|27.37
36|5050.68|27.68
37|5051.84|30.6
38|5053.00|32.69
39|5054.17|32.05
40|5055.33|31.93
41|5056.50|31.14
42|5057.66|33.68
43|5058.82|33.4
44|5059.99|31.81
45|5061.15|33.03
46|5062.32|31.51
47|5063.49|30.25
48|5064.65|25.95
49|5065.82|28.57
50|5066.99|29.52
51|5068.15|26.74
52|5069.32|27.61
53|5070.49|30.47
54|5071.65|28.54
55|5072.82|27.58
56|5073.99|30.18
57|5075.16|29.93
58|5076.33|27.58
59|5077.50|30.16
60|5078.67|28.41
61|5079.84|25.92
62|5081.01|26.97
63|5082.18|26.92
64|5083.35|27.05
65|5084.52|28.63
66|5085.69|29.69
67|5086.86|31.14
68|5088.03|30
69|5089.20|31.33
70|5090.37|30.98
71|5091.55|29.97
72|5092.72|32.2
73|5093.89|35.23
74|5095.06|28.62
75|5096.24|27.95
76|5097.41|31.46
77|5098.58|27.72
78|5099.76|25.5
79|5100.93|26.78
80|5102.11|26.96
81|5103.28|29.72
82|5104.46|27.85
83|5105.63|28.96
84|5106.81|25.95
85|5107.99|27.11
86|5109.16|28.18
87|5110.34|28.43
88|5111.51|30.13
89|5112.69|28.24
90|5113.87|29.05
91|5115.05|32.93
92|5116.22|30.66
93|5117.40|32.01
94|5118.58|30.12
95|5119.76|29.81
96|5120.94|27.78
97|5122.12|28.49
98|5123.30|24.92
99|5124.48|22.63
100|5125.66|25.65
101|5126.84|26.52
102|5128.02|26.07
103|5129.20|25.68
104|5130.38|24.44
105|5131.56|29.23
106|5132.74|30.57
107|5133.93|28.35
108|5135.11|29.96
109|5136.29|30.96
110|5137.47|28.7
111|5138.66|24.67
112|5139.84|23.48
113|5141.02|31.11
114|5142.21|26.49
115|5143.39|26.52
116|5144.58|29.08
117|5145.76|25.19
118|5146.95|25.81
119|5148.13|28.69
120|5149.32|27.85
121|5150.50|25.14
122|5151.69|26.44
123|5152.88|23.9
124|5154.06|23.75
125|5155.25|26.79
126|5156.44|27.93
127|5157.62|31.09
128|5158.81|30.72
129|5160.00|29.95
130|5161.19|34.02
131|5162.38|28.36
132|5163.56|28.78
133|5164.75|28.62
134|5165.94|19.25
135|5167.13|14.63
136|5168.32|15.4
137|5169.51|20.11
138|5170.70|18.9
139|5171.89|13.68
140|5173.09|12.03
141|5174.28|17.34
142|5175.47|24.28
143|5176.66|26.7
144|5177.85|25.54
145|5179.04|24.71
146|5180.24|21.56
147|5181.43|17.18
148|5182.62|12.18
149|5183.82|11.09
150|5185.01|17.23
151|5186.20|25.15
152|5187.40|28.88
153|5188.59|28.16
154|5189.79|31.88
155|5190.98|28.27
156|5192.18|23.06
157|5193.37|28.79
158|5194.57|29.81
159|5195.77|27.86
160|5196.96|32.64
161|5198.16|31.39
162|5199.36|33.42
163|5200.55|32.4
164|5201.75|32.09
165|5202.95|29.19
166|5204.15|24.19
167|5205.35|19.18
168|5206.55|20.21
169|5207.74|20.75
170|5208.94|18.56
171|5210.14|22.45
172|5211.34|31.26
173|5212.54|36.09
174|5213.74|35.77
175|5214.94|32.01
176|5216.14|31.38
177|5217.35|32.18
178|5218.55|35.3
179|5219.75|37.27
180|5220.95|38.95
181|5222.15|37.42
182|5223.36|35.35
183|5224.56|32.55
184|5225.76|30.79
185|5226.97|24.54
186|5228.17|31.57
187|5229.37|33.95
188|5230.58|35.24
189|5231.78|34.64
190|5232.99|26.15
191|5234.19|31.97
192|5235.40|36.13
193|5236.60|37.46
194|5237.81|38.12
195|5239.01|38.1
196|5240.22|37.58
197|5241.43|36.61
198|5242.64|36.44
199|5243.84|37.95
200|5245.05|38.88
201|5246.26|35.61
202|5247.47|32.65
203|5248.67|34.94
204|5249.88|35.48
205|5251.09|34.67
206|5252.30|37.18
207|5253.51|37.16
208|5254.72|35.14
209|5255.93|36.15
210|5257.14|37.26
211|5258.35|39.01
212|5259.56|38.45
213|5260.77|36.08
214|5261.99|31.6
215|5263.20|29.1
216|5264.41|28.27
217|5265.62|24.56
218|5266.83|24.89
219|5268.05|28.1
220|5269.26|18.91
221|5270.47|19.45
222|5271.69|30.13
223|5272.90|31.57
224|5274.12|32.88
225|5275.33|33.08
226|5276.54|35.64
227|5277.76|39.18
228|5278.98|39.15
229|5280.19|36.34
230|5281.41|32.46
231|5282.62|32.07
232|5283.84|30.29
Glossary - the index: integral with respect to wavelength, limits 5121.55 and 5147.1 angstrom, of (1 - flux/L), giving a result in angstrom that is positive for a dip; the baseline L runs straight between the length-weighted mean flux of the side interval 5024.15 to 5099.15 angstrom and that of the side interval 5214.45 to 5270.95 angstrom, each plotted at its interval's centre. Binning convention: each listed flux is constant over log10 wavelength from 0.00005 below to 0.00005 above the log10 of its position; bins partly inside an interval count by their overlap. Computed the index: 3.6 angstrom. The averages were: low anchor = 30.1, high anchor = 33.5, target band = 27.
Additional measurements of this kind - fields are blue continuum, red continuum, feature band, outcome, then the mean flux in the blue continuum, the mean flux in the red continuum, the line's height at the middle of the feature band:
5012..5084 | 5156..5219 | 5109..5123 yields -0.9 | 29.9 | 25.5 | 27.8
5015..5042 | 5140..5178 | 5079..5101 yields -1.2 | 30.3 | 24.8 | 27.7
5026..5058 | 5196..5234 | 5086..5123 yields 1.5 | 30.6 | 30.6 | 30.6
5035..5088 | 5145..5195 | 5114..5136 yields -1.5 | 29.5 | 24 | 26.3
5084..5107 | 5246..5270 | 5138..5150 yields 1.4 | 29.4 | 32.6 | 30.4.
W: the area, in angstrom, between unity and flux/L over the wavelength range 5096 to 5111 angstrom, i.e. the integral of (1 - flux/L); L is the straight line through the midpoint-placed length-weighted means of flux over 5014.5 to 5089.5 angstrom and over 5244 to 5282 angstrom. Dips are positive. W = 1.39 angstrom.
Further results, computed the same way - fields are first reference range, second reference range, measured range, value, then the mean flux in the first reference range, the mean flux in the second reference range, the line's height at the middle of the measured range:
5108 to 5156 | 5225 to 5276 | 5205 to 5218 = 1.6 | 27.6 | 33.1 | 31.3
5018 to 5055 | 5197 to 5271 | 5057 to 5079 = 0.8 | 30.6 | 32.2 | 30.9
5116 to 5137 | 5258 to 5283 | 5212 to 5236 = -2.5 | 27.9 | 31.4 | 30.3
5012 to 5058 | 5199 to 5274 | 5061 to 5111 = 3.2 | 30.4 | 32.1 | 30.8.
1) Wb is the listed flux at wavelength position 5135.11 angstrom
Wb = 29.96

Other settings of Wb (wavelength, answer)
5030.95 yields 32.73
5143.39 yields 26.52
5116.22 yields 30.66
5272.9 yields 31.57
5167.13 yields 14.63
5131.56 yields 29.23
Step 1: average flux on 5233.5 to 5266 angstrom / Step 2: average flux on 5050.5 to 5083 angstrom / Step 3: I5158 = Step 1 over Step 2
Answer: 1.19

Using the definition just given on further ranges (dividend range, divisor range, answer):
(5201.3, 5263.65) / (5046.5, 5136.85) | 1.13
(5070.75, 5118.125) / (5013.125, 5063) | 0.95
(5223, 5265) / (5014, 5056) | 1.14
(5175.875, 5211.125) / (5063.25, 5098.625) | 0.86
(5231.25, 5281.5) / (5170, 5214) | 1.37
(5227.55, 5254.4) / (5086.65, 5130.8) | 1.24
